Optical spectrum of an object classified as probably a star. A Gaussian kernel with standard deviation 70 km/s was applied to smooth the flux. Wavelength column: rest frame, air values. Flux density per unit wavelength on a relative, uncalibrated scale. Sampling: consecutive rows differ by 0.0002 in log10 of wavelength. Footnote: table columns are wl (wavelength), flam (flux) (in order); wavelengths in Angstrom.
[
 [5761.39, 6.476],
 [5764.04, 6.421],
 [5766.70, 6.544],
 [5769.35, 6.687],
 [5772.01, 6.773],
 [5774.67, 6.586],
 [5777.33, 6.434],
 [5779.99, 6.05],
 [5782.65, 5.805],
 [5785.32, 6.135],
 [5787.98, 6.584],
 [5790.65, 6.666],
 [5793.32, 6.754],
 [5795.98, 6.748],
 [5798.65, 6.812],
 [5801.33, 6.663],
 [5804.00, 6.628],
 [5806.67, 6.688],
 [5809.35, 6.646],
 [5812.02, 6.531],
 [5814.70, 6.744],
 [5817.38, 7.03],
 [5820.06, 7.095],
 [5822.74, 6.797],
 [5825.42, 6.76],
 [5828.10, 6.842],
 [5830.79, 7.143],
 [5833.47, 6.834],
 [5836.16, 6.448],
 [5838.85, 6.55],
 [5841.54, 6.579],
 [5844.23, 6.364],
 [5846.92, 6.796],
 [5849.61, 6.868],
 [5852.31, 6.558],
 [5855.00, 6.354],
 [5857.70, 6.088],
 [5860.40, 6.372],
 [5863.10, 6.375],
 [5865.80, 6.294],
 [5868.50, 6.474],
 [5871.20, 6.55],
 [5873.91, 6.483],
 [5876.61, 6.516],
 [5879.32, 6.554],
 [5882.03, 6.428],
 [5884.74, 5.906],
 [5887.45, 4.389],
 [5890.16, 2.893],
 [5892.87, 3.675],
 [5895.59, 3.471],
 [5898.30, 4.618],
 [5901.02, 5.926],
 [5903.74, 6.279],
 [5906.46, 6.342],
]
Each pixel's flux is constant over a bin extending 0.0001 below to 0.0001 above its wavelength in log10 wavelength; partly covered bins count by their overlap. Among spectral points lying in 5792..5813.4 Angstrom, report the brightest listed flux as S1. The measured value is 6.812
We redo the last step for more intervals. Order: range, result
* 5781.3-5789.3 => 6.584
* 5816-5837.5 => 7.143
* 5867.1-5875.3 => 6.55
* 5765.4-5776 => 6.773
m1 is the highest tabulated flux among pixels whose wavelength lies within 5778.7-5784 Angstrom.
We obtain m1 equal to 6.05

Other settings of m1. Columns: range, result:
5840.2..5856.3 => 6.868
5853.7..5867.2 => 6.375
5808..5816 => 6.744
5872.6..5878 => 6.516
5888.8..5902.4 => 5.926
